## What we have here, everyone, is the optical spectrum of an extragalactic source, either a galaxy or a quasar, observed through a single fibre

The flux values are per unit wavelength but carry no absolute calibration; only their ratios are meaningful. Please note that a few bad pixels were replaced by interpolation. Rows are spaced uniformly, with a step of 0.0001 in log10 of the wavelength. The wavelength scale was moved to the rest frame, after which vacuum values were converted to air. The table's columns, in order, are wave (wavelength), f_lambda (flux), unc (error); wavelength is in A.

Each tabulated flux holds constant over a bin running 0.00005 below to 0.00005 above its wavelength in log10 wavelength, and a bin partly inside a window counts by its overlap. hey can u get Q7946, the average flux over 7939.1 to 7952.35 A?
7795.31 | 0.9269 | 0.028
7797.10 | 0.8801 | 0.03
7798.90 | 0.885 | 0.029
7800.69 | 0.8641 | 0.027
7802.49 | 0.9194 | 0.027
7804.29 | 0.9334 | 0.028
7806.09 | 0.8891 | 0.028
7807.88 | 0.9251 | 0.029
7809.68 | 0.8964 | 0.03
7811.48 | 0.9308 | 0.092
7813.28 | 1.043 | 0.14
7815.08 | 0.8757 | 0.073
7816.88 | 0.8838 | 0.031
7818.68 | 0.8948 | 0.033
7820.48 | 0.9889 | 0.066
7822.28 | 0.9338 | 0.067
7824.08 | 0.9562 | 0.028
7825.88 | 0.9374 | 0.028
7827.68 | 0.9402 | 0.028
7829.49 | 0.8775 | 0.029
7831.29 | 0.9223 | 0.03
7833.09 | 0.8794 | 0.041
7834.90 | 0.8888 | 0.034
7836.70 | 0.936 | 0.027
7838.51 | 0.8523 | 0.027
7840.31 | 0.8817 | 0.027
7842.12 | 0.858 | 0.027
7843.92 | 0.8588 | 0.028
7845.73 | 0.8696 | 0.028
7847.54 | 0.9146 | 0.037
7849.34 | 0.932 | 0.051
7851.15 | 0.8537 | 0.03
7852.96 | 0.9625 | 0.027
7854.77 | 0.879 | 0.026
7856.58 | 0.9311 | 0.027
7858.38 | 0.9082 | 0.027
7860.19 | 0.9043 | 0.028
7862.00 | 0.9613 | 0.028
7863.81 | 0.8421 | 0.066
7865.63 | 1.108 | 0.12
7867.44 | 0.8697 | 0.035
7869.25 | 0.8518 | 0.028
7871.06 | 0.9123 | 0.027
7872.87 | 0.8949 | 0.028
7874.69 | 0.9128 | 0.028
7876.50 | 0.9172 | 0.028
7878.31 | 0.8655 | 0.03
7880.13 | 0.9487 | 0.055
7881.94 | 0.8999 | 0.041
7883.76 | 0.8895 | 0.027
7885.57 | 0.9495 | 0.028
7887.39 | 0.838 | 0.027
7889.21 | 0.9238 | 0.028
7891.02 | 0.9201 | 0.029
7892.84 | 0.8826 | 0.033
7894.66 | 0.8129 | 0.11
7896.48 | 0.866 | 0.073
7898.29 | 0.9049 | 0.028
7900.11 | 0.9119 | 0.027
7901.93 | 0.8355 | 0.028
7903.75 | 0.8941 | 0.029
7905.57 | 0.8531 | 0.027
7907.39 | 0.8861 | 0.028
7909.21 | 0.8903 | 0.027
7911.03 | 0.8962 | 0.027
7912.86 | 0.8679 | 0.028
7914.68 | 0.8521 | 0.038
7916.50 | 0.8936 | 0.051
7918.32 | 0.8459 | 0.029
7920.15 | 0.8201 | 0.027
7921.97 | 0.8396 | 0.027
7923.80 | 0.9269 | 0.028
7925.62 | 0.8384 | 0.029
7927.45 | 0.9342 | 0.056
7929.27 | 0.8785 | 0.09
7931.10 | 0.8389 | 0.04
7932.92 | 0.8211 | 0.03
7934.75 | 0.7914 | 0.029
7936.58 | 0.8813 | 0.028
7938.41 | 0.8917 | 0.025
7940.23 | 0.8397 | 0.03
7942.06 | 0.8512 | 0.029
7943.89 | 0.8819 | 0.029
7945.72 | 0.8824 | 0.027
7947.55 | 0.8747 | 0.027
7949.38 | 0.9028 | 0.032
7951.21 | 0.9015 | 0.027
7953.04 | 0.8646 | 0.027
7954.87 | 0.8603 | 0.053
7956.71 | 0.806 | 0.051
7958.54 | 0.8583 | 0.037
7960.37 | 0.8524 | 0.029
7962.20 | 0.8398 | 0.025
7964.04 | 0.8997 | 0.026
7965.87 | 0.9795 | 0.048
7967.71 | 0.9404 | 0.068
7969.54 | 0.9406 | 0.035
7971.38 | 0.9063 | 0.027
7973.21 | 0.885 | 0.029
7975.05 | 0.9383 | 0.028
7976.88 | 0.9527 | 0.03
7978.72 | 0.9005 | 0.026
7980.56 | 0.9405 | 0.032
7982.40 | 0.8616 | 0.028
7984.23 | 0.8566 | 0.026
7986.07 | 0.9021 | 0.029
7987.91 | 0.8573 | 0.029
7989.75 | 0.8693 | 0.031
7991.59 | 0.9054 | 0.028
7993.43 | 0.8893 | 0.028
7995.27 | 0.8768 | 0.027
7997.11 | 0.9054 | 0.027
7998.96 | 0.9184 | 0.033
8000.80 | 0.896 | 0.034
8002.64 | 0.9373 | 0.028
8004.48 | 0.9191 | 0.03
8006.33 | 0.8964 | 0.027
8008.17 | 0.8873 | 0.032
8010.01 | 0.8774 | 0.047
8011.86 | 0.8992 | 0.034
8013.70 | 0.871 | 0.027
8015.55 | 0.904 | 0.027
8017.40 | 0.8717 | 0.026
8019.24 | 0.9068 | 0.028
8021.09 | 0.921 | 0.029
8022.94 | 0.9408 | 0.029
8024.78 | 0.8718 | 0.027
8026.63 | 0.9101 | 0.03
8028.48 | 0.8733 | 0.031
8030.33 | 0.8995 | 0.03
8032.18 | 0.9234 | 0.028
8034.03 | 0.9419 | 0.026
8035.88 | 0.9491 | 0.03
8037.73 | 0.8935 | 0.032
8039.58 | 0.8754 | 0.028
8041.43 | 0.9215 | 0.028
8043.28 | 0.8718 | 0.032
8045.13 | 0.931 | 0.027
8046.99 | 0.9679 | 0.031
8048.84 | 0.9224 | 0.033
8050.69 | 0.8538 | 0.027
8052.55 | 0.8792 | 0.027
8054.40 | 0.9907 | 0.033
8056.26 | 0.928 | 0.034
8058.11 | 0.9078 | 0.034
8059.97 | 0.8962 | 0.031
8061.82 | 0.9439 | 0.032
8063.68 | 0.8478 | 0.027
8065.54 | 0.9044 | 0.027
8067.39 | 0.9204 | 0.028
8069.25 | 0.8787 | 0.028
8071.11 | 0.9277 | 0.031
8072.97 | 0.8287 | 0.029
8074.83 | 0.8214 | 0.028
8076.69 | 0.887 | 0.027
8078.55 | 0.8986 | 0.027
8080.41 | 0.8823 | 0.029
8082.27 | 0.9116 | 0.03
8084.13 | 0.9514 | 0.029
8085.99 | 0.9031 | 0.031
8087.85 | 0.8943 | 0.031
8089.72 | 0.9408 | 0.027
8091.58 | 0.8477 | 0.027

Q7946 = 0.877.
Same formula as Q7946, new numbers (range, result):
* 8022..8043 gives 0.908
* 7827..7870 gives 0.903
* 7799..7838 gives 0.918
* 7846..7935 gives 0.89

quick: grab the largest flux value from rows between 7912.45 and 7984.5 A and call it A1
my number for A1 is 0.9795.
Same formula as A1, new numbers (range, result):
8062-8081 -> 0.9277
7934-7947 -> 0.8917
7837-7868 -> 1.108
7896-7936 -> 0.9342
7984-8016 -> 0.9373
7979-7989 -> 0.9405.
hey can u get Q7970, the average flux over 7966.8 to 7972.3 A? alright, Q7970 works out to 0.93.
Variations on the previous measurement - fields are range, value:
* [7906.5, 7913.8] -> 0.885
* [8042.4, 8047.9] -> 0.923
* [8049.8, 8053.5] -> 0.867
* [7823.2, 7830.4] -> 0.928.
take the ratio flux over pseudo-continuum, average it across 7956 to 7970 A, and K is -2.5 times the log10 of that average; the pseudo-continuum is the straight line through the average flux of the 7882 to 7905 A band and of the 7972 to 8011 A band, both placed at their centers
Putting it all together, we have 0.01 mag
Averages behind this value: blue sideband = 0.886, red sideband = 0.899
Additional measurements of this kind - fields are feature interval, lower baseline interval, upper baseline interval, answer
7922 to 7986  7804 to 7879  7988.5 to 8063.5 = 0.03 mag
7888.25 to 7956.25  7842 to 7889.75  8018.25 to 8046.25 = 0.04 mag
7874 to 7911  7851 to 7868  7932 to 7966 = 0.02 mag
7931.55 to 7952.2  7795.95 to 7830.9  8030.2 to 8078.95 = 0.06 mag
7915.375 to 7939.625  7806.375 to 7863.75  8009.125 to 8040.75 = 0.06 mag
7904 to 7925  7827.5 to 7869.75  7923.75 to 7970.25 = 0.02 mag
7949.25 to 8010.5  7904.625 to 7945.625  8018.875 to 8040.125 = -0.01 mag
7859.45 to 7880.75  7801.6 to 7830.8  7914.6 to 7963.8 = -0.02 mag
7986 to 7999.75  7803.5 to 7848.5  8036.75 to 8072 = 0.02 mag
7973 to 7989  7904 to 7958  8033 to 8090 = -0.02 mag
